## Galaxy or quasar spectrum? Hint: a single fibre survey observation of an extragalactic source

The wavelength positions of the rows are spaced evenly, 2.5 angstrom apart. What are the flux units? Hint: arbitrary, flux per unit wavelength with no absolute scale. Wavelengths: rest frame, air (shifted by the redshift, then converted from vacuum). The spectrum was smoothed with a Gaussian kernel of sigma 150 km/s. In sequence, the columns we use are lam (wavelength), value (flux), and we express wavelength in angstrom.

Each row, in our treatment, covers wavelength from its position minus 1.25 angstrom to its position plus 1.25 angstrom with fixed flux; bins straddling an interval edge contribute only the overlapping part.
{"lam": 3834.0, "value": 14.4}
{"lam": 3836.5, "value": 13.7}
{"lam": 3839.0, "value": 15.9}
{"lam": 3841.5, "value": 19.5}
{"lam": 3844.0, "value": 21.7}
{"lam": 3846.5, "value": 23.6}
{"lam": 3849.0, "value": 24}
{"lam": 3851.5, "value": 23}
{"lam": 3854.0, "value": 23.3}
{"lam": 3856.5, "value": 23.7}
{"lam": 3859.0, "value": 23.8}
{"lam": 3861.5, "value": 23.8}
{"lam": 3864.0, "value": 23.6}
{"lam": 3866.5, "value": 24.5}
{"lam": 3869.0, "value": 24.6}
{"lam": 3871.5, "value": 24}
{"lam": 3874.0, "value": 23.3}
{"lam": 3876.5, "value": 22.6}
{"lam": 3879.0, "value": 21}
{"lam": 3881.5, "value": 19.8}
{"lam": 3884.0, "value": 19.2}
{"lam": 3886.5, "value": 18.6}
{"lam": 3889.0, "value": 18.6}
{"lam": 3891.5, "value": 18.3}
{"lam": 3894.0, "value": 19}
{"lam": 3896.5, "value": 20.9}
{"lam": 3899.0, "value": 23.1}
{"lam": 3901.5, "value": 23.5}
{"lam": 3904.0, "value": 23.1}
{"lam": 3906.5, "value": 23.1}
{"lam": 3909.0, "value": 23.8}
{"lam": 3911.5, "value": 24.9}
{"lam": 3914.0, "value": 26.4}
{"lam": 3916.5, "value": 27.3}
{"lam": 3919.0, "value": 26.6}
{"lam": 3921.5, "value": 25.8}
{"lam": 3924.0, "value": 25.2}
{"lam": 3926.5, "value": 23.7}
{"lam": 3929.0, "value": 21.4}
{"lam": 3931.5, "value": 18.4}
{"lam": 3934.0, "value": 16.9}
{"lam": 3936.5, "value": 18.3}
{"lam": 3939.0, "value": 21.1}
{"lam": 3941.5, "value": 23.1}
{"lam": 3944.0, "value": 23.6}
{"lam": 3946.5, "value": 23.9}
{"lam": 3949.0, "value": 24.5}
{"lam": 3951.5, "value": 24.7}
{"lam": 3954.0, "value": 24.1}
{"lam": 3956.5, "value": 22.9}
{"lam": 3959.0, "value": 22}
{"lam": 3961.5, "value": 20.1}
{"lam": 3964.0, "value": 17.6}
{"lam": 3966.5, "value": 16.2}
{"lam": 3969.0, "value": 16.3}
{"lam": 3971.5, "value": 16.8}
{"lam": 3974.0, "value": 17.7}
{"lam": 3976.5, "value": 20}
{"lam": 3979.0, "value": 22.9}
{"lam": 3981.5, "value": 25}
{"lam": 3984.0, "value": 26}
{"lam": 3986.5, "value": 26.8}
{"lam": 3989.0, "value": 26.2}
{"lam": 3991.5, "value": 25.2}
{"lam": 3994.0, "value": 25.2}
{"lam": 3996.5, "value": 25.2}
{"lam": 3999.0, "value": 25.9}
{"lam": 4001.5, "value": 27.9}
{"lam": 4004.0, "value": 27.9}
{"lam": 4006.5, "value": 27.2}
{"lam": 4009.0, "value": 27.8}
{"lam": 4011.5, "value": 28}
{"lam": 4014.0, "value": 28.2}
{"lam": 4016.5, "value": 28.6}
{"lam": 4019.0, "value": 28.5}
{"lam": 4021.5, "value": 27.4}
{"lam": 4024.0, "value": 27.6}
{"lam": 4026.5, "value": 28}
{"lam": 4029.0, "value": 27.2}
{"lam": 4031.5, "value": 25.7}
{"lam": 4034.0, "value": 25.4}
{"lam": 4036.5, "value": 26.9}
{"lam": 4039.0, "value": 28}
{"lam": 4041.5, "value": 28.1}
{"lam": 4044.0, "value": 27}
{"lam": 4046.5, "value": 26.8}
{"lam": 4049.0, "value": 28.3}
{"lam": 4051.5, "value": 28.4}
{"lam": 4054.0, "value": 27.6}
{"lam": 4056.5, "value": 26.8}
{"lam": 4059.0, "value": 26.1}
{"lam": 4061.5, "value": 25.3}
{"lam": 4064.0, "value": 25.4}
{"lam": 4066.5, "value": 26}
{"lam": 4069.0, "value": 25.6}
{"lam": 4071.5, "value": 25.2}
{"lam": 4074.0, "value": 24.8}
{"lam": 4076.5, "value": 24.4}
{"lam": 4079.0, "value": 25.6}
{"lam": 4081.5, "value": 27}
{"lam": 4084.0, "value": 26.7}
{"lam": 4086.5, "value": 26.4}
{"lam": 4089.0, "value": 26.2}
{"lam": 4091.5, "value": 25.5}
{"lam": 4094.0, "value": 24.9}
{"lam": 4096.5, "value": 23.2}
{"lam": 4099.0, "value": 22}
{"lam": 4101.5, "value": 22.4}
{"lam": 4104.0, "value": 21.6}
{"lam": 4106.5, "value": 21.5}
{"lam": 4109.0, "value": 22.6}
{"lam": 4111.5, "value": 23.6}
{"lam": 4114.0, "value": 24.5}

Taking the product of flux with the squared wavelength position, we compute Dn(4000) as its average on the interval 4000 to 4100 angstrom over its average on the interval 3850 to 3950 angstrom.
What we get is 1.27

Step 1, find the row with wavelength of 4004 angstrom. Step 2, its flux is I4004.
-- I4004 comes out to 27.9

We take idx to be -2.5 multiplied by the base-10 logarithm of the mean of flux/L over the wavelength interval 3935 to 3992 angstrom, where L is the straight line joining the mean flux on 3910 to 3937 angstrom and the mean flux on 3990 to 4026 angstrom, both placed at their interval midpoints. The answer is 0.15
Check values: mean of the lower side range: 23.3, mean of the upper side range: 27.2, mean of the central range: 21.9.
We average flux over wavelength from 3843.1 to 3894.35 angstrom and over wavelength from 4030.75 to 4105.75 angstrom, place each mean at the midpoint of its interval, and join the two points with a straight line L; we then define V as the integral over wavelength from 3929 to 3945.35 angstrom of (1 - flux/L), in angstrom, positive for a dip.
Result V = 2.1 angstrom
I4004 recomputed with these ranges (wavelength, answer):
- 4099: 22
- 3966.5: 16.2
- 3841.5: 19.5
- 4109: 22.6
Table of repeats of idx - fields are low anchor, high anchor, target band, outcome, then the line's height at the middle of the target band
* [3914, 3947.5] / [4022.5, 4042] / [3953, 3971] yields 0.220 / 24.1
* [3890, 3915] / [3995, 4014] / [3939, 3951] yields 0.041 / 24.5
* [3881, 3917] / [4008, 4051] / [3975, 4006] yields 0.022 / 25.8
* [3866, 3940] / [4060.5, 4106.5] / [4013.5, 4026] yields -0.174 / 23.9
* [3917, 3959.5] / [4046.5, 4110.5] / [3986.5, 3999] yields -0.083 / 23.7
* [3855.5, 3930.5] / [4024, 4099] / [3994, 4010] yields -0.074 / 25.1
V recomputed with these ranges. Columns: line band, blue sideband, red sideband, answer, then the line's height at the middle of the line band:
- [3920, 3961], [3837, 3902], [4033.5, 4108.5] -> 1.09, 23.1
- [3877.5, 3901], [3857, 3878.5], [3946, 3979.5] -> 3.05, 23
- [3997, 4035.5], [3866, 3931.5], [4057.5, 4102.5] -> -4.88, 24.3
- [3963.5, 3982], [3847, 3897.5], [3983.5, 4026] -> 5.00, 25.8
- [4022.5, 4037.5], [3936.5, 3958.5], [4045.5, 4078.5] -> -0.87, 25.3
